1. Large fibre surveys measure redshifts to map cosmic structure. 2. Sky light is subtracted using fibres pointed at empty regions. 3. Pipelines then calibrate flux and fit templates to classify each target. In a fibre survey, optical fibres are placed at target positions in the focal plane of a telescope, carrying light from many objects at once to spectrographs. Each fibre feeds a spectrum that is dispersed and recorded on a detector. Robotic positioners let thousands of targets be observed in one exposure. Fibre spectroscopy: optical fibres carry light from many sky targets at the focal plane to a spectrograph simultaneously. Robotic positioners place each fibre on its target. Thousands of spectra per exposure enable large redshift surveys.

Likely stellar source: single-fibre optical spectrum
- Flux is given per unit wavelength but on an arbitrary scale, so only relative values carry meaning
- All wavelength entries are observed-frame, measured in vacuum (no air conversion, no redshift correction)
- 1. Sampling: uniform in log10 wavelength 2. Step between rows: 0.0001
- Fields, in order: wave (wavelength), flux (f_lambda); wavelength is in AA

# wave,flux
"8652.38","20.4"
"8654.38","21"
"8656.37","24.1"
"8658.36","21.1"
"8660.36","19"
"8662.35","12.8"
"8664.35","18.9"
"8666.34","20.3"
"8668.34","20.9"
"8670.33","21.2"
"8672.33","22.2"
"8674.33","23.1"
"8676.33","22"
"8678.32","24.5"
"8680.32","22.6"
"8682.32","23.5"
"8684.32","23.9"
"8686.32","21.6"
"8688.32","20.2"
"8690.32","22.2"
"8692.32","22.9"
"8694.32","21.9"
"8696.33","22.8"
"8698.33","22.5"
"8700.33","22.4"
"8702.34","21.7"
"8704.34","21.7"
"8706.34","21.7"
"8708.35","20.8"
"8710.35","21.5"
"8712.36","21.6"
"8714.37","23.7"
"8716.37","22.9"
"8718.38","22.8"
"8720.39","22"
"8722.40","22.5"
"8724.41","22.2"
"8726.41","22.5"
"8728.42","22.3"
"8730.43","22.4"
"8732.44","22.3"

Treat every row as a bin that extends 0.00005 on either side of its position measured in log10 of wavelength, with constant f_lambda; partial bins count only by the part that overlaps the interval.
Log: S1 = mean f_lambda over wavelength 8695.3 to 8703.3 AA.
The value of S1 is 22.3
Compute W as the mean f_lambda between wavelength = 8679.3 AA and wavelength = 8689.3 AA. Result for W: 22.4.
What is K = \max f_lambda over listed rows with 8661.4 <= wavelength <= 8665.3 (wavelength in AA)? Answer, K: 18.9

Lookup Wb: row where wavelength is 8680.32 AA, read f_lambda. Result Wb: 22.6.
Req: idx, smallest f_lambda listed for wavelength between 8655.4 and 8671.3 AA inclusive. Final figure 12.8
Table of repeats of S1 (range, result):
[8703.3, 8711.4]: 21.4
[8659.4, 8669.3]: 18.4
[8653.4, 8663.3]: 19.6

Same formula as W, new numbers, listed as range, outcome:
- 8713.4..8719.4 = 23.1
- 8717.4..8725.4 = 22.4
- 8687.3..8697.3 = 22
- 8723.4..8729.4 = 22.4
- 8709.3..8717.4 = 22.4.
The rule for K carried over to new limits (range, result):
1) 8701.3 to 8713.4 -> 21.7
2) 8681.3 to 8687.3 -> 23.9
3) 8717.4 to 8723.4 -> 22.8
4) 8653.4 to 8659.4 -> 24.1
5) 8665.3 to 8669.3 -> 20.9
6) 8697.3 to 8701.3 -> 22.5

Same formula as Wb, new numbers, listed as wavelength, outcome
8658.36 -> 21.1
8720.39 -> 22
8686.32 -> 21.6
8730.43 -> 22.4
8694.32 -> 21.9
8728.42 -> 22.3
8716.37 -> 22.9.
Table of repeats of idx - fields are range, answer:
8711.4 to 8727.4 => 21.6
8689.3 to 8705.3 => 21.7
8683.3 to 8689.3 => 20.2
